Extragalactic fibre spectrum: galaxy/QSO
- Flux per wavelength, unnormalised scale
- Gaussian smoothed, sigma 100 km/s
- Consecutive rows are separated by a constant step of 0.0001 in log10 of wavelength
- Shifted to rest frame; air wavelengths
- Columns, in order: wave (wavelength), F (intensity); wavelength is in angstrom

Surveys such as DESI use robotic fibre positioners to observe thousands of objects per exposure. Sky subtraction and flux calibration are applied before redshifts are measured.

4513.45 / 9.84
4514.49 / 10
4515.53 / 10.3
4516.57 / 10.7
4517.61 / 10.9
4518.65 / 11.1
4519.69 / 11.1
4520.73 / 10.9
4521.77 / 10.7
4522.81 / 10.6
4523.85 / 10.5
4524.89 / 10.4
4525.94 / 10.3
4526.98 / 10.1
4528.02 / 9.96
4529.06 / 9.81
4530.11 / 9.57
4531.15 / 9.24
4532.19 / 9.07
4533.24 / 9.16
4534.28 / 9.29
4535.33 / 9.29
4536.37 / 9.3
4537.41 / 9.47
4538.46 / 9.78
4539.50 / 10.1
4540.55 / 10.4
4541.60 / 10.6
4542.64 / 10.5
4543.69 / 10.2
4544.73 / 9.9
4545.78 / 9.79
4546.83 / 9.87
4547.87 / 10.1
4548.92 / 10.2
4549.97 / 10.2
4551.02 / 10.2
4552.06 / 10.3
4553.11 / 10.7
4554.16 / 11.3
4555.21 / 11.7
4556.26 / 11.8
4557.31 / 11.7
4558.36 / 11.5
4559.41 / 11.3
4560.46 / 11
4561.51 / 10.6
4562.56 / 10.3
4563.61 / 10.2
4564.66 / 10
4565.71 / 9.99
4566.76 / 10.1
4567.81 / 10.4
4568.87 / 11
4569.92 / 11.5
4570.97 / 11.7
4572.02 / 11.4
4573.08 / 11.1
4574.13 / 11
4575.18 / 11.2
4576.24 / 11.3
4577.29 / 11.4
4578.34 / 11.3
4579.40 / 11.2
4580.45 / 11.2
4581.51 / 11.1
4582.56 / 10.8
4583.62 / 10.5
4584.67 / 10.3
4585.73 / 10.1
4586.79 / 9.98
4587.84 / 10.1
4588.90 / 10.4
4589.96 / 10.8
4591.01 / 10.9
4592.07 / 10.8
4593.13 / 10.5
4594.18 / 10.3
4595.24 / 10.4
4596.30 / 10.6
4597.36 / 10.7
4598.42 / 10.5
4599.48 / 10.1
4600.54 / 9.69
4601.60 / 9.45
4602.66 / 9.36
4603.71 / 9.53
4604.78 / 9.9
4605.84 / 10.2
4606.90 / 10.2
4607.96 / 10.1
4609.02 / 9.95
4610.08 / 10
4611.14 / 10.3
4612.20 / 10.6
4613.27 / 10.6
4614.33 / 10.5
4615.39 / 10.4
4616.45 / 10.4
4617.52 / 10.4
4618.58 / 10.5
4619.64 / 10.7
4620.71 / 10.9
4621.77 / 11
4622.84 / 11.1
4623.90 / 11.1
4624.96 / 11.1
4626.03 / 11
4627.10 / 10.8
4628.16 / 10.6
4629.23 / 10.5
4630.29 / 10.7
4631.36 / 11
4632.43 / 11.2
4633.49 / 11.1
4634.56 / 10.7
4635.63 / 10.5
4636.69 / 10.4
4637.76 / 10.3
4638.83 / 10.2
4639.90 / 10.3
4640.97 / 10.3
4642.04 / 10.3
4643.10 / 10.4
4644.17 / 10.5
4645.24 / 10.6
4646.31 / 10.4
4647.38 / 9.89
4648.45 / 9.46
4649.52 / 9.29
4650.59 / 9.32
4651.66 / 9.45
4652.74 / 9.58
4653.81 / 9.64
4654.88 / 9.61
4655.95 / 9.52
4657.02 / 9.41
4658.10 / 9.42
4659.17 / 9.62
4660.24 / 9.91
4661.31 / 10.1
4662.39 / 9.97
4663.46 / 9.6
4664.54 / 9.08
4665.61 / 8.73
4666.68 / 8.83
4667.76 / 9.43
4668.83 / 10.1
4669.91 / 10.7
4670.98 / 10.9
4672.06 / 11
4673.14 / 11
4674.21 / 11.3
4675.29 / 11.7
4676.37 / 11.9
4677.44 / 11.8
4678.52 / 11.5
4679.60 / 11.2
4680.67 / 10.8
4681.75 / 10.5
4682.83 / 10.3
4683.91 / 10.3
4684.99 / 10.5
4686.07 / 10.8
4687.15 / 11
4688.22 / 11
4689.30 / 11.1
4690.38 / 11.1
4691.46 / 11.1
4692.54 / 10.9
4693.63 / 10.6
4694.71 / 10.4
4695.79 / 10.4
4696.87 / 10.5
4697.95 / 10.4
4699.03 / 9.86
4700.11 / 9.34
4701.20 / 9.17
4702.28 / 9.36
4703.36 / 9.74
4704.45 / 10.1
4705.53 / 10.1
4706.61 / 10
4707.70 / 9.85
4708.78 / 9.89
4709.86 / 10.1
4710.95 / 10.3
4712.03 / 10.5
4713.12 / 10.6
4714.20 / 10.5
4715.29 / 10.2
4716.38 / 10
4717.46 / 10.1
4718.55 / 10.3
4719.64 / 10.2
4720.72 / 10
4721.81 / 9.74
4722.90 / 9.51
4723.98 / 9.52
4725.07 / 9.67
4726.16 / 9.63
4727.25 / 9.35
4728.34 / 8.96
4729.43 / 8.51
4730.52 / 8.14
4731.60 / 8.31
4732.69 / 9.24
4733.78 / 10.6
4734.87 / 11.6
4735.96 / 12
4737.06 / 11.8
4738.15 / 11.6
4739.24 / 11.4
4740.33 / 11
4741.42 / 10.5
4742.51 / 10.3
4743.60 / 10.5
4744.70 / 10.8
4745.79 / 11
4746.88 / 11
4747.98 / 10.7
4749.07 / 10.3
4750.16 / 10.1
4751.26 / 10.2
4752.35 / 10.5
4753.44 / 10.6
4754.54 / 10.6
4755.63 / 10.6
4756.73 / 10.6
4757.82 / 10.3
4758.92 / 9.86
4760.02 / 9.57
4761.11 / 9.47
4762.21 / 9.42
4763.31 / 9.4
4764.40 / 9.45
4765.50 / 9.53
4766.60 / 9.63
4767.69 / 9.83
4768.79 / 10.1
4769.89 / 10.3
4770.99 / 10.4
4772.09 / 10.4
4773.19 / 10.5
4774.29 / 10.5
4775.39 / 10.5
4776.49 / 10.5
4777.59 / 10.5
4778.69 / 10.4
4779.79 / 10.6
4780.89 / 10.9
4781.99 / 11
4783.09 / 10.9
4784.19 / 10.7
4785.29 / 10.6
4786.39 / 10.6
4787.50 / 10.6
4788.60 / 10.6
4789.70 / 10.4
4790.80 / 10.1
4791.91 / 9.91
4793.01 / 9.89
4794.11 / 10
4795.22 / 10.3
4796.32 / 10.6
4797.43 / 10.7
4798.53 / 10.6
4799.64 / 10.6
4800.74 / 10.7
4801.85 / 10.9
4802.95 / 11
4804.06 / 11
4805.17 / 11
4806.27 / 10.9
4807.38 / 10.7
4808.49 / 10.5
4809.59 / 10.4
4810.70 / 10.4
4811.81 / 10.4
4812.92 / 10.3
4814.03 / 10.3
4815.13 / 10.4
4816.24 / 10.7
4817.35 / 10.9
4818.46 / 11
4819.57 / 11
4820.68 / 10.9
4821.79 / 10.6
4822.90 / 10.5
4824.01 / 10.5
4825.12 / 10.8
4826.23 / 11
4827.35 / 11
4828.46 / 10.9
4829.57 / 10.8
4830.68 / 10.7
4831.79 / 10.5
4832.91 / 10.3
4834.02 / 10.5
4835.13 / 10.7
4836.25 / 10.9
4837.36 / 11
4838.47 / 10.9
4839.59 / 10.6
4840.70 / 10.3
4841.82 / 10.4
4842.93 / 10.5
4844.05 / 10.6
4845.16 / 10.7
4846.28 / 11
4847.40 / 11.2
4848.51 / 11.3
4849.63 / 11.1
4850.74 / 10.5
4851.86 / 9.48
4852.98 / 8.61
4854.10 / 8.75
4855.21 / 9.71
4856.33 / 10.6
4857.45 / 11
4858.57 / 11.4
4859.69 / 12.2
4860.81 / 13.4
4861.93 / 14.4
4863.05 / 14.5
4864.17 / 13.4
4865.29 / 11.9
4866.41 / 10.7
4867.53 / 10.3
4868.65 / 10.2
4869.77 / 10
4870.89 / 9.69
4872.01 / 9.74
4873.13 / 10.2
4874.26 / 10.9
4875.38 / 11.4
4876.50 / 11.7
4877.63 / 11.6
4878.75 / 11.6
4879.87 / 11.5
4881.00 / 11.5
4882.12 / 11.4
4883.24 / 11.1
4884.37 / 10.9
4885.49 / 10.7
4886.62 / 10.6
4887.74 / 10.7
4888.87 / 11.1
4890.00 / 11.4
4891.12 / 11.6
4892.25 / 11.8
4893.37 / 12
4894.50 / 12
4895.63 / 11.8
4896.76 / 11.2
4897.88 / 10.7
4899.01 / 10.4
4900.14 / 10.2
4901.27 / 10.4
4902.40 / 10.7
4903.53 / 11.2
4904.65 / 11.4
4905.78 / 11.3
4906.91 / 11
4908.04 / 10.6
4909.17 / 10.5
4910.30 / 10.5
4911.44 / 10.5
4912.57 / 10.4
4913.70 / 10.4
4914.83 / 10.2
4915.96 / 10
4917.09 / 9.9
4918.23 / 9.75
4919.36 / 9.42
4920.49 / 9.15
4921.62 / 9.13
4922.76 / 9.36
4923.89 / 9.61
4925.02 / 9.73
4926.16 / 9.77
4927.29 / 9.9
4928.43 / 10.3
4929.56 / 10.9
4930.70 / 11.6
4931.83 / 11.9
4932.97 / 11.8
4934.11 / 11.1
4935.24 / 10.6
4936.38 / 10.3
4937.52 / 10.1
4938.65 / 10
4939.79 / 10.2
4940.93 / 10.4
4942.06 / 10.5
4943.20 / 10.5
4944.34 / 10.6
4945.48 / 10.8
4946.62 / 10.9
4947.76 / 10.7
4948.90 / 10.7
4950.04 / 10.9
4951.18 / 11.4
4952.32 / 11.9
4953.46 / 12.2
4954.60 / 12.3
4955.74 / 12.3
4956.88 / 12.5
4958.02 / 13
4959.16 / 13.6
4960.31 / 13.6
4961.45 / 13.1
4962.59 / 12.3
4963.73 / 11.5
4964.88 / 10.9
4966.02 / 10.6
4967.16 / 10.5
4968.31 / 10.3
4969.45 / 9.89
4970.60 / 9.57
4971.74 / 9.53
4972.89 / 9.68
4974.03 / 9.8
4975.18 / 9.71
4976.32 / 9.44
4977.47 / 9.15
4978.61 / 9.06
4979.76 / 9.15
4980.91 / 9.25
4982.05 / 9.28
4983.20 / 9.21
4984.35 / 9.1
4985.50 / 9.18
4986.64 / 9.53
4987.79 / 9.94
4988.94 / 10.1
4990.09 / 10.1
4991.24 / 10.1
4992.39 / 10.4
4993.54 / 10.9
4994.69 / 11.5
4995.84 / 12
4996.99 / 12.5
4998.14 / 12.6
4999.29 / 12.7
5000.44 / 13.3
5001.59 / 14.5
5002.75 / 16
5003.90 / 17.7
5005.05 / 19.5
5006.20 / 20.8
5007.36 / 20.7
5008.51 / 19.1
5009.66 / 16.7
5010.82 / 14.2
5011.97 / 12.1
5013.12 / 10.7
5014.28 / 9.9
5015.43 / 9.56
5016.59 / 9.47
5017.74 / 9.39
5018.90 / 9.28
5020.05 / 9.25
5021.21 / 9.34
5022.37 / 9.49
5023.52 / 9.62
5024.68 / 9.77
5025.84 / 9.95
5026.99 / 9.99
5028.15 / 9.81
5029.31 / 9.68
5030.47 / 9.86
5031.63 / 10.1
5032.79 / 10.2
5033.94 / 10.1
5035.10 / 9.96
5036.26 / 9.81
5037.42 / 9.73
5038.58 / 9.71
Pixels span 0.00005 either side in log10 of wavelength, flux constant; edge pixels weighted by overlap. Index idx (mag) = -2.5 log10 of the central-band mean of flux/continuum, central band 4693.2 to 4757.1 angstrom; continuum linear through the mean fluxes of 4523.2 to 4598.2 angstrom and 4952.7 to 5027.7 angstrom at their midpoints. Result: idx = 0.073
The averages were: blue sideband 10.5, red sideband 11.6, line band 10.2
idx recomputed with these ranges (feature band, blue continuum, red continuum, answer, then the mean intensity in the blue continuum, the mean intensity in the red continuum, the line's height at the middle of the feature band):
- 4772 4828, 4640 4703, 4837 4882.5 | 0.02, 10.3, 11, 10.8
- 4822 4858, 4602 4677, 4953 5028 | 0.05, 10.3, 11.6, 11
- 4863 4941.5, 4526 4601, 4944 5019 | 0.07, 10.5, 11.7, 11.5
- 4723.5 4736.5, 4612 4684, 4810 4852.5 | 0.10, 10.4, 10.7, 10.5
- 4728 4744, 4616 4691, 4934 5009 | 0.04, 10.4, 11.6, 10.7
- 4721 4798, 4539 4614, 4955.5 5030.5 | 0.07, 10.5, 11.5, 11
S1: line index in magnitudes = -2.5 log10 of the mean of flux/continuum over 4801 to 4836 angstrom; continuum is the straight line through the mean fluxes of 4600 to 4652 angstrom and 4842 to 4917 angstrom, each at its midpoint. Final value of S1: 0.015 mag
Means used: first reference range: 10.4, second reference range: 11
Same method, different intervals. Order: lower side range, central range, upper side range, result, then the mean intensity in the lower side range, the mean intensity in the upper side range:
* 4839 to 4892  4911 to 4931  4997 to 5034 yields 0.16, 11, 12.4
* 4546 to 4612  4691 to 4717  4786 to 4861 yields 0.05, 10.6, 10.6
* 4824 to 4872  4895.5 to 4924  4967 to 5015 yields 0.10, 10.9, 11.9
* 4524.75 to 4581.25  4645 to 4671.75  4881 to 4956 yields 0.09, 10.5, 10.7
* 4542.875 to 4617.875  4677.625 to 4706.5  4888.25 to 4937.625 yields 0.01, 10.5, 10.6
